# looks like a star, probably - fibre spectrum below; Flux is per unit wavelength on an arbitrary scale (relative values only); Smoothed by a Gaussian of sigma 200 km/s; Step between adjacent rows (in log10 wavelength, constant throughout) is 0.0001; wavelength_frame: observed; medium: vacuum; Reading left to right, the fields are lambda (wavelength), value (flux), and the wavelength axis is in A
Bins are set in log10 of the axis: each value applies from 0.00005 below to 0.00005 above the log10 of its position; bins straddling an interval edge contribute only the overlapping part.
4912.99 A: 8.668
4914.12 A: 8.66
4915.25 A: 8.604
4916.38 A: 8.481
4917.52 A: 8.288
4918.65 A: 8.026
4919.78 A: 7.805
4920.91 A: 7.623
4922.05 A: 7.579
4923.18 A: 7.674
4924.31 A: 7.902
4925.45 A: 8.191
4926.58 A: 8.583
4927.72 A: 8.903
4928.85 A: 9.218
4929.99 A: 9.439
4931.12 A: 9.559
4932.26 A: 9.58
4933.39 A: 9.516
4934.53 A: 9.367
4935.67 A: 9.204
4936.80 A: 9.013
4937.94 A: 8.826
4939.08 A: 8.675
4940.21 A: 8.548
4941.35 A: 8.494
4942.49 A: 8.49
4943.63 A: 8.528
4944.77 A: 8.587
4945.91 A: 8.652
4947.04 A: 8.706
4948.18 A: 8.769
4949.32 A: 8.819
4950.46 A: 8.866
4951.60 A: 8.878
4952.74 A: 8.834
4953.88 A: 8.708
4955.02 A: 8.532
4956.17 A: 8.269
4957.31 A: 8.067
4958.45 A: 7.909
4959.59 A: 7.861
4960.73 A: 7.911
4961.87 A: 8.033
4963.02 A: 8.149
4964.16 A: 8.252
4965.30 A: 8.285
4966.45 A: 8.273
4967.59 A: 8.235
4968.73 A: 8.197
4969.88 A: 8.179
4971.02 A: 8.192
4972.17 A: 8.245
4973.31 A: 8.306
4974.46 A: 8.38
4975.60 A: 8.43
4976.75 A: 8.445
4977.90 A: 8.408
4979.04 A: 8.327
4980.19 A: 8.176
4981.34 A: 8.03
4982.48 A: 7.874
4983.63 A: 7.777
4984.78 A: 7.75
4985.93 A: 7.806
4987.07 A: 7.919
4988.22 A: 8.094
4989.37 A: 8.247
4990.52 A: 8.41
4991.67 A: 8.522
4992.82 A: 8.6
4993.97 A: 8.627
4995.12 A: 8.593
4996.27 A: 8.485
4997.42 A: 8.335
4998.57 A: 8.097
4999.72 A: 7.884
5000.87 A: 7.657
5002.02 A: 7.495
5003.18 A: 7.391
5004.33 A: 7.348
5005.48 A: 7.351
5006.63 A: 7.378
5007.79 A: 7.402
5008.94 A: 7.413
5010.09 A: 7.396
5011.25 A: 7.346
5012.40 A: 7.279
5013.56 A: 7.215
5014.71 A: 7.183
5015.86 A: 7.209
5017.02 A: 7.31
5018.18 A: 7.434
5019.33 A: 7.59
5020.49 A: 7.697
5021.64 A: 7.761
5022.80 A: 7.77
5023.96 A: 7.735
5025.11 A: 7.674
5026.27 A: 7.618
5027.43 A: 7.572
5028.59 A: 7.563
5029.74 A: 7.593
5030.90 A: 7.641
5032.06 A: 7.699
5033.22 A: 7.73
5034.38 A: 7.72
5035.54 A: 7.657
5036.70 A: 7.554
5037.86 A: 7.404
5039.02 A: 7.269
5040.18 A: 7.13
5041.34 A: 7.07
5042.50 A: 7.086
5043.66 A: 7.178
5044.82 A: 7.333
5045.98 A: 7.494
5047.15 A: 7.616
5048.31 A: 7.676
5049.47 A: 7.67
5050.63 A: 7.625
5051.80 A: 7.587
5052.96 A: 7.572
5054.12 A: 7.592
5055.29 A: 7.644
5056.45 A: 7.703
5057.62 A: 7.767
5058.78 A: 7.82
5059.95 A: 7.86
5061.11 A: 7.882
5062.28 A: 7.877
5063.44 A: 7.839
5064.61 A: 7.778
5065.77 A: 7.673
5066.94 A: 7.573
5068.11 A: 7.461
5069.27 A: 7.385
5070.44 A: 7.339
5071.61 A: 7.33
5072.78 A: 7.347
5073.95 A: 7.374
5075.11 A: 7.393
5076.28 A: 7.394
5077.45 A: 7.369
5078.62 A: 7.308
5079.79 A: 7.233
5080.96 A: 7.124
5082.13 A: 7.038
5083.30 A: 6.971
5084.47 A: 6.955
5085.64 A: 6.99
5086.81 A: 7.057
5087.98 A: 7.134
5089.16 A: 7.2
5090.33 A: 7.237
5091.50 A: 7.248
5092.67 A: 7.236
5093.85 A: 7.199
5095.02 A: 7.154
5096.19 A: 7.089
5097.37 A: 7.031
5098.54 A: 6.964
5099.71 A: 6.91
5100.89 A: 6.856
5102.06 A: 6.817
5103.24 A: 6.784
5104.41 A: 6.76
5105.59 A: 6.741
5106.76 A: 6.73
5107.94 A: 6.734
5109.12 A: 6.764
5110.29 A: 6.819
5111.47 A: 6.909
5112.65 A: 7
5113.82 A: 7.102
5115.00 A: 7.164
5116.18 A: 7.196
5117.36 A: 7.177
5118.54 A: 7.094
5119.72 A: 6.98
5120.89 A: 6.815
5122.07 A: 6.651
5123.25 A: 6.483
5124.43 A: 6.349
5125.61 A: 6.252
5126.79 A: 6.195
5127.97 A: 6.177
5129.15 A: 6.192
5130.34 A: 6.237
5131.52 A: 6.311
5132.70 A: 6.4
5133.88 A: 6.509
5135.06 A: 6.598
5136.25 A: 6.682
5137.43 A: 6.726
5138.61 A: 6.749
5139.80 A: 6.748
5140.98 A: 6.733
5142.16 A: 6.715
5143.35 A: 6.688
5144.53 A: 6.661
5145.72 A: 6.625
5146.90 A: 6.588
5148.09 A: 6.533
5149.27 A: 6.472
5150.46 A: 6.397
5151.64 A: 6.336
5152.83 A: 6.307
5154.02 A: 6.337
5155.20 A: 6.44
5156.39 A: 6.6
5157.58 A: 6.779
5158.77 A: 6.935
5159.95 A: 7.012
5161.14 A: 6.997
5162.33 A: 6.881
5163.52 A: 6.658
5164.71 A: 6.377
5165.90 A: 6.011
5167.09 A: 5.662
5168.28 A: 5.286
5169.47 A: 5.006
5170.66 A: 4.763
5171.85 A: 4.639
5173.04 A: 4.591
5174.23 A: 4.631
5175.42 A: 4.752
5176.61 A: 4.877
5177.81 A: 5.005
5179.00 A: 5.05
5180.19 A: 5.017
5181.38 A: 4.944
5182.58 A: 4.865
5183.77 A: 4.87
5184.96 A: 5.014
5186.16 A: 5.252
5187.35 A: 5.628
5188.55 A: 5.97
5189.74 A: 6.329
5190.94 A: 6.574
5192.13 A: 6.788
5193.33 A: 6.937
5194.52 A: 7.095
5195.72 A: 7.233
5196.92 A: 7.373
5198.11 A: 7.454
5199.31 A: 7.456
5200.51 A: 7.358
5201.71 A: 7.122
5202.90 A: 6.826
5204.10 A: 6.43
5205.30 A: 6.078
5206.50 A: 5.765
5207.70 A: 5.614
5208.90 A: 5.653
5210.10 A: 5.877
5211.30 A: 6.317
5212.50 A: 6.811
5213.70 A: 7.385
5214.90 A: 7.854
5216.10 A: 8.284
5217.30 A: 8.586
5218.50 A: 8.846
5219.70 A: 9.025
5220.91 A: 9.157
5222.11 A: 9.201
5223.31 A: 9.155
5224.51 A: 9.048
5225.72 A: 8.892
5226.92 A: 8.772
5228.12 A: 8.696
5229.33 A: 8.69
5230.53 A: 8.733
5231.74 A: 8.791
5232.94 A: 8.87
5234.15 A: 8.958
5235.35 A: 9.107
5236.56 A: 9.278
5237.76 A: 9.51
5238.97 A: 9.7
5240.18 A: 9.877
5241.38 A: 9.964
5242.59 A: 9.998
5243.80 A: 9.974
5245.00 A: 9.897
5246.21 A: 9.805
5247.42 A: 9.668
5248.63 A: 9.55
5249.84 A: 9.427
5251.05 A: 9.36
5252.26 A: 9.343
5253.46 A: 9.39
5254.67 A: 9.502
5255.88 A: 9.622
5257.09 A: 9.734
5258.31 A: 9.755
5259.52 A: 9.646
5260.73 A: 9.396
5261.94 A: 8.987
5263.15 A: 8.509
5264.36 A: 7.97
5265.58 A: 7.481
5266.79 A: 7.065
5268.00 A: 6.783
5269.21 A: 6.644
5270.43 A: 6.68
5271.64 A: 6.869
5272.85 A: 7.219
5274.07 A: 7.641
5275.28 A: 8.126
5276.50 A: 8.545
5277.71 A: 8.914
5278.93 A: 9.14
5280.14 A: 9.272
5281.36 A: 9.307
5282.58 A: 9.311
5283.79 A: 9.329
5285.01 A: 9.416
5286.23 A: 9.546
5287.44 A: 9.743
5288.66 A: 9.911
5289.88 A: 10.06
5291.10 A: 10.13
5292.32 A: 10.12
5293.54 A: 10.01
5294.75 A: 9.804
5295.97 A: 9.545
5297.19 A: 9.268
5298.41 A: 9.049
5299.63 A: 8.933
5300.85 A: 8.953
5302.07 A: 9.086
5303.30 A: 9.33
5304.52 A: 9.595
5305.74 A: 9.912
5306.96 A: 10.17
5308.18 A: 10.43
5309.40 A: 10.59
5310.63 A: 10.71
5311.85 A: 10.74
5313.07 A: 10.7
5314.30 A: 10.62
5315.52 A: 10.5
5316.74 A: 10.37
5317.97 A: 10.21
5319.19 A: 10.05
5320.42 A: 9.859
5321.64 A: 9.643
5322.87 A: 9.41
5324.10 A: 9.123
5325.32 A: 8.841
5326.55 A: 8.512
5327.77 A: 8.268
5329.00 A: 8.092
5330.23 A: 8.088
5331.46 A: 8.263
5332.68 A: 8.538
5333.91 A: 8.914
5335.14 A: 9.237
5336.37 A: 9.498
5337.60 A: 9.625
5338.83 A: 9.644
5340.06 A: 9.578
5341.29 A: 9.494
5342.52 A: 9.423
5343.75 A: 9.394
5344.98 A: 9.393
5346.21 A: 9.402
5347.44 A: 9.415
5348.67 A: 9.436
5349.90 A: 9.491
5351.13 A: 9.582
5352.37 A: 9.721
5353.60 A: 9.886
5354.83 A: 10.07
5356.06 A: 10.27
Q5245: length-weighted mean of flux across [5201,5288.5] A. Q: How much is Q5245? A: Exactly 8.53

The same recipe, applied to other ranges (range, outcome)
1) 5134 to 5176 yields 6.23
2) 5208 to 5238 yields 8.34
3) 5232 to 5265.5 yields 9.4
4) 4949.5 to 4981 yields 8.31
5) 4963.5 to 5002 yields 8.2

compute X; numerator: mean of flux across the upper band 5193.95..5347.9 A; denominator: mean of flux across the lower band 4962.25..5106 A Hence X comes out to 1.17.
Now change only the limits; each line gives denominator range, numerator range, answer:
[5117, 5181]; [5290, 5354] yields 1.54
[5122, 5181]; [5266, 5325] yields 1.51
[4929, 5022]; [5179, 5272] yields 0.96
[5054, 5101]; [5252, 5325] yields 1.26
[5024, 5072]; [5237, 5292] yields 1.19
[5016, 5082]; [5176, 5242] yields 0.98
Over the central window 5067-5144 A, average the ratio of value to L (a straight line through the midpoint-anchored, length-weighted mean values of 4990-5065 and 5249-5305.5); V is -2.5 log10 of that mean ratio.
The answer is 0.17 mag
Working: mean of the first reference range 7.65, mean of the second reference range 8.95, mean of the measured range 6.92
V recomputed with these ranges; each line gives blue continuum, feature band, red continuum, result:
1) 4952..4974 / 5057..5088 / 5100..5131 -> -0.04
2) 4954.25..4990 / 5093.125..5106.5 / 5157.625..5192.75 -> -0.06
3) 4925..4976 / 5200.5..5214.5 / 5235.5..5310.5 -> 0.38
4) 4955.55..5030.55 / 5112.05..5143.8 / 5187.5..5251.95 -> 0.20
